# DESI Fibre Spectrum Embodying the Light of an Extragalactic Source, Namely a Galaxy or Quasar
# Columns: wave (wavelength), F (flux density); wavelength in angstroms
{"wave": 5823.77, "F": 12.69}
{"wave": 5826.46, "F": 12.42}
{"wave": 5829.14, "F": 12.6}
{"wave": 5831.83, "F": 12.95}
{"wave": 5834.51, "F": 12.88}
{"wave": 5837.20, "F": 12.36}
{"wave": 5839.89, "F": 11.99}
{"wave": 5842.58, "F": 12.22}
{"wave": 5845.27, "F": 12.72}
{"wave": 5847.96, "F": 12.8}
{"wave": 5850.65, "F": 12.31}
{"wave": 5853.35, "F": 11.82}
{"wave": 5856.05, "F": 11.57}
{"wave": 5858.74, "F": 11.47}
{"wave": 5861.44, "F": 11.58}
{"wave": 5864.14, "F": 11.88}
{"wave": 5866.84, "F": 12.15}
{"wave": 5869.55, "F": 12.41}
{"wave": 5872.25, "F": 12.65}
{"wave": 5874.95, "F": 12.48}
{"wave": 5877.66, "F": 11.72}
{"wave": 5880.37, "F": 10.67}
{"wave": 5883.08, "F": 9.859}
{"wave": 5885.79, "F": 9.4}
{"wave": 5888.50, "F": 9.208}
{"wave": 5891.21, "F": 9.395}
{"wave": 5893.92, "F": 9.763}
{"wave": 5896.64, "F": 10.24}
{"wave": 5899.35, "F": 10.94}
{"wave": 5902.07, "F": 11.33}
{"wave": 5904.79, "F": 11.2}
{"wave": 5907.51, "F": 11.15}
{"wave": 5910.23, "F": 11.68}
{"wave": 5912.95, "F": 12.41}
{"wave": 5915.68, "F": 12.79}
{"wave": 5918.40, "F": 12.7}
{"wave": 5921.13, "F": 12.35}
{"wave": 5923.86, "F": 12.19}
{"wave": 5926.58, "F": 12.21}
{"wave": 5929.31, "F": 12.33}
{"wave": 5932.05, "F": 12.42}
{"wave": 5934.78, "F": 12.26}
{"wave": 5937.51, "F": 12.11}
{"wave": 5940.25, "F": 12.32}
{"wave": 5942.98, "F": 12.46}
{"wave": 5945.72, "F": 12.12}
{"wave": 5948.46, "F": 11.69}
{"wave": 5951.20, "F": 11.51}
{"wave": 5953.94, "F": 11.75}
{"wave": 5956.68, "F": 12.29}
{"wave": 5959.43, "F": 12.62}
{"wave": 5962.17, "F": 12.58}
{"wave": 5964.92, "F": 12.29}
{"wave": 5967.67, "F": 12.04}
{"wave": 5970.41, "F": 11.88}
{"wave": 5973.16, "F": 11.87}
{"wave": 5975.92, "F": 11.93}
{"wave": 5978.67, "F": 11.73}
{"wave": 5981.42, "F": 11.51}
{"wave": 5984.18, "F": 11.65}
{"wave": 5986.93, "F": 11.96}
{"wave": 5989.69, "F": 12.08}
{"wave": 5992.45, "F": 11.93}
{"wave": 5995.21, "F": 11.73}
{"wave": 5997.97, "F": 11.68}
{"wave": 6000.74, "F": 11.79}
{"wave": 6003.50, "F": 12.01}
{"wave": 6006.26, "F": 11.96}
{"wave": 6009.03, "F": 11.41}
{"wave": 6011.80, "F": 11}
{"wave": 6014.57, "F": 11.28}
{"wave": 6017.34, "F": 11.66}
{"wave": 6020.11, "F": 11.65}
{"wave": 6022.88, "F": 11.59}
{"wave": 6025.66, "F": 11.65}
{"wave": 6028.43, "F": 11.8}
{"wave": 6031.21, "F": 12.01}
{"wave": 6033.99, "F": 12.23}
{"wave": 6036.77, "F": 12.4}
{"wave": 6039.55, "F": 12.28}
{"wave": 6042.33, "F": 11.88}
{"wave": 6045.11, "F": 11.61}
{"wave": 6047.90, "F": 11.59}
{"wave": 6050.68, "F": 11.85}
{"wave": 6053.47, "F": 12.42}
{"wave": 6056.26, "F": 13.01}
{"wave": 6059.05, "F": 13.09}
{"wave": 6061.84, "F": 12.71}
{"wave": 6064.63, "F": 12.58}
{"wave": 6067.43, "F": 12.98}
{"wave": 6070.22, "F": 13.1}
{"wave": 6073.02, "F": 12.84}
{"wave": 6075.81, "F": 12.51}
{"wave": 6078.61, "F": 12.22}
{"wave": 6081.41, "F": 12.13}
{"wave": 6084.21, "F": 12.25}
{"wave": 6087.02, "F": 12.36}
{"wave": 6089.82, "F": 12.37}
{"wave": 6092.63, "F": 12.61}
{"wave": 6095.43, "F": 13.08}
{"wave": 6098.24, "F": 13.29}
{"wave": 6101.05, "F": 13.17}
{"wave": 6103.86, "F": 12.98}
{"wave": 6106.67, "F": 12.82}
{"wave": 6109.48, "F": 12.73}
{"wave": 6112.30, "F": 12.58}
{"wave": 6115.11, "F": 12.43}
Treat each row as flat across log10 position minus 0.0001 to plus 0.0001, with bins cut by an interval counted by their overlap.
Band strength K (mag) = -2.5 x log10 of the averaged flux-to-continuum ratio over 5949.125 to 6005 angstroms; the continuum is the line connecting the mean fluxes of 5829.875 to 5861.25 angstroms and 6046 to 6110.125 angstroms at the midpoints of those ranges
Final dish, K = 0.05 mag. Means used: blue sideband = 12.3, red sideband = 12.6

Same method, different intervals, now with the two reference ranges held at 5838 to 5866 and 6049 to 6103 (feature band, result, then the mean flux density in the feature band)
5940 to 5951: 0.02 mag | 12.1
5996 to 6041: 0.07 mag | 11.8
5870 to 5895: 0.14 mag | 10.6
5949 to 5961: 0.03 mag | 12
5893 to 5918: 0.08 mag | 11.4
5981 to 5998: 0.05 mag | 11.8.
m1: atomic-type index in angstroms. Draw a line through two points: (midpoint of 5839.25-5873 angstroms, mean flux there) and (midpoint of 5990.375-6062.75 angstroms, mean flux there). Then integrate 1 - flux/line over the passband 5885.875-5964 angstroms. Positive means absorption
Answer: 2.3 angstroms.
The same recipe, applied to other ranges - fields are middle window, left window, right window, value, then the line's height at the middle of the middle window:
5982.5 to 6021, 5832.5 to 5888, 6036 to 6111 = 1.9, 12.3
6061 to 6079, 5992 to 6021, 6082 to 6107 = -0.4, 12.4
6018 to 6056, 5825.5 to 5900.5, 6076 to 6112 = 1.4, 12.4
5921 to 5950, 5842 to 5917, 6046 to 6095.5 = -1.2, 11.7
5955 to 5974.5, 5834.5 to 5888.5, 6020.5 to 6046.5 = -0.6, 11.9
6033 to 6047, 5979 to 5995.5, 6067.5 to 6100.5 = 0.2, 12.3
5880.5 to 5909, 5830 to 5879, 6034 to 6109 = 4.7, 12.3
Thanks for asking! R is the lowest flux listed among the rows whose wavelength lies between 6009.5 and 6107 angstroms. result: 11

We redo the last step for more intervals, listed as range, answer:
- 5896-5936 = 10.24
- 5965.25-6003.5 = 11.51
